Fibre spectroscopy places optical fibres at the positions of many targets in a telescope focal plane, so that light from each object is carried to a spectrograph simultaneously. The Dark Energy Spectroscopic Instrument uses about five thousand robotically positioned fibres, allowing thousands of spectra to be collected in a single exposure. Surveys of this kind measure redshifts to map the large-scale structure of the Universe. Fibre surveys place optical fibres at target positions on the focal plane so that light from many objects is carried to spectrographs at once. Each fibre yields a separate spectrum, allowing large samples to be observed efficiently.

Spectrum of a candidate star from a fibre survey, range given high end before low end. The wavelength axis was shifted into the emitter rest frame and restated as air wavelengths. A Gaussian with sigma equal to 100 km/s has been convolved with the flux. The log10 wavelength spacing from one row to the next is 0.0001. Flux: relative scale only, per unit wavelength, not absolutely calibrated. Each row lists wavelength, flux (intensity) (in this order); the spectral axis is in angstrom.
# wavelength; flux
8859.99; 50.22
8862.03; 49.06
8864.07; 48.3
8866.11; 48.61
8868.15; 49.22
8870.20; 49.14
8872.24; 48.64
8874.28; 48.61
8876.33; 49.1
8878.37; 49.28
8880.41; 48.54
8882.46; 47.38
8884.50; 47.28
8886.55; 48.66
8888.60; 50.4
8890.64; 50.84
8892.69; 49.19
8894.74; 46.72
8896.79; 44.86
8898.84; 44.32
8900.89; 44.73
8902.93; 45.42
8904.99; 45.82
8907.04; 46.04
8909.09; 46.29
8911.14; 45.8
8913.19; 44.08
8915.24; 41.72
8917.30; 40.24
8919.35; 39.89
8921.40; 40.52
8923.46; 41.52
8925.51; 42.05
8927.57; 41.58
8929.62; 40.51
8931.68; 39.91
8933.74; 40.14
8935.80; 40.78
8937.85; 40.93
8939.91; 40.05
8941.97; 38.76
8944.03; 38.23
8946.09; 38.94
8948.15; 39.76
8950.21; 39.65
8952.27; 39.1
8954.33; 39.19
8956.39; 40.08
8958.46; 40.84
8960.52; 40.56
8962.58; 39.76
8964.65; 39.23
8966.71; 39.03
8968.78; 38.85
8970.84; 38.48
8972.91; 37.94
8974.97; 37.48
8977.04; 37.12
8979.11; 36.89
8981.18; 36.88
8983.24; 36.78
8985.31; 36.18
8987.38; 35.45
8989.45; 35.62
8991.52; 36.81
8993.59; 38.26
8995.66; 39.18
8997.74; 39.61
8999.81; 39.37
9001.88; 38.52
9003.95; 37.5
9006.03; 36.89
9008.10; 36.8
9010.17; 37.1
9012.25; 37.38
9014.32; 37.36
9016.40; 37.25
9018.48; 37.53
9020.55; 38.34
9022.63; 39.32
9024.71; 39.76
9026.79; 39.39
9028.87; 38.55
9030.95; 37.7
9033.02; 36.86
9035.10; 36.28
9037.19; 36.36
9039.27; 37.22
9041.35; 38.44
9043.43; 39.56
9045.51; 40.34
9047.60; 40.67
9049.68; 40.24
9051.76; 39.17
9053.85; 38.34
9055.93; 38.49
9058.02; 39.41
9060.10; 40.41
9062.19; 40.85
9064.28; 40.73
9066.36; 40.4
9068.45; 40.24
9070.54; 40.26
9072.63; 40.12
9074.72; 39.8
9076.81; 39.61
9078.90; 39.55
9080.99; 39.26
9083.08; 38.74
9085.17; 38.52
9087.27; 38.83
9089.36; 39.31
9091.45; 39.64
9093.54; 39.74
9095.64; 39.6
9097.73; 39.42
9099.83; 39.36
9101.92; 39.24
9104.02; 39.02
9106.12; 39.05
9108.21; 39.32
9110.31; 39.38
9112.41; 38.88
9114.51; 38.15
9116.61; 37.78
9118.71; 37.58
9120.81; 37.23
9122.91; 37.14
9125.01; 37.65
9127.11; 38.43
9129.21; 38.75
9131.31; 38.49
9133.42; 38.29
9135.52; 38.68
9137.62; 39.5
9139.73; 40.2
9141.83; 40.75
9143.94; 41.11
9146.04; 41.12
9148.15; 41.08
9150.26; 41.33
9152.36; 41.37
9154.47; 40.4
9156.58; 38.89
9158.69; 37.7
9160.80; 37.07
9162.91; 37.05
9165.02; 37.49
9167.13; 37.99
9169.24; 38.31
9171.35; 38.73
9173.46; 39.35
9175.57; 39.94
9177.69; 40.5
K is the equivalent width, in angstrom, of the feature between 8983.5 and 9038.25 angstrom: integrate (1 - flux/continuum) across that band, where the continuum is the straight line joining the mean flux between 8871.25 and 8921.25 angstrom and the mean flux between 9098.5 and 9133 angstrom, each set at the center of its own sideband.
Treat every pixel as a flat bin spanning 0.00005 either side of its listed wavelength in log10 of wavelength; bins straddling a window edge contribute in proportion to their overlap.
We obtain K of 5.89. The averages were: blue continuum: 46.3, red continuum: 38.5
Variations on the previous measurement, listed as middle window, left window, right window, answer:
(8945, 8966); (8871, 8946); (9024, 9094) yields 1.5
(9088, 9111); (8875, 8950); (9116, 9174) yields 0.3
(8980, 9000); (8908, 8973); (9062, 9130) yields 1.4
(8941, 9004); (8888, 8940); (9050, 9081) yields 5.6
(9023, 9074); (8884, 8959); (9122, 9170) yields 1.9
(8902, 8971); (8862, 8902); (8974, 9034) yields 3.9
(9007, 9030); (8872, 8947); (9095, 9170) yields 2.0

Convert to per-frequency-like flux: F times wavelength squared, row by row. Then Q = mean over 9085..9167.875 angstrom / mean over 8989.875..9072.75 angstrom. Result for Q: 1.0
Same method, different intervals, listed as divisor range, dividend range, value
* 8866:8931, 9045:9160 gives 0.90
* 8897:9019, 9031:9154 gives 1.02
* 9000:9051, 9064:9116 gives 1.05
